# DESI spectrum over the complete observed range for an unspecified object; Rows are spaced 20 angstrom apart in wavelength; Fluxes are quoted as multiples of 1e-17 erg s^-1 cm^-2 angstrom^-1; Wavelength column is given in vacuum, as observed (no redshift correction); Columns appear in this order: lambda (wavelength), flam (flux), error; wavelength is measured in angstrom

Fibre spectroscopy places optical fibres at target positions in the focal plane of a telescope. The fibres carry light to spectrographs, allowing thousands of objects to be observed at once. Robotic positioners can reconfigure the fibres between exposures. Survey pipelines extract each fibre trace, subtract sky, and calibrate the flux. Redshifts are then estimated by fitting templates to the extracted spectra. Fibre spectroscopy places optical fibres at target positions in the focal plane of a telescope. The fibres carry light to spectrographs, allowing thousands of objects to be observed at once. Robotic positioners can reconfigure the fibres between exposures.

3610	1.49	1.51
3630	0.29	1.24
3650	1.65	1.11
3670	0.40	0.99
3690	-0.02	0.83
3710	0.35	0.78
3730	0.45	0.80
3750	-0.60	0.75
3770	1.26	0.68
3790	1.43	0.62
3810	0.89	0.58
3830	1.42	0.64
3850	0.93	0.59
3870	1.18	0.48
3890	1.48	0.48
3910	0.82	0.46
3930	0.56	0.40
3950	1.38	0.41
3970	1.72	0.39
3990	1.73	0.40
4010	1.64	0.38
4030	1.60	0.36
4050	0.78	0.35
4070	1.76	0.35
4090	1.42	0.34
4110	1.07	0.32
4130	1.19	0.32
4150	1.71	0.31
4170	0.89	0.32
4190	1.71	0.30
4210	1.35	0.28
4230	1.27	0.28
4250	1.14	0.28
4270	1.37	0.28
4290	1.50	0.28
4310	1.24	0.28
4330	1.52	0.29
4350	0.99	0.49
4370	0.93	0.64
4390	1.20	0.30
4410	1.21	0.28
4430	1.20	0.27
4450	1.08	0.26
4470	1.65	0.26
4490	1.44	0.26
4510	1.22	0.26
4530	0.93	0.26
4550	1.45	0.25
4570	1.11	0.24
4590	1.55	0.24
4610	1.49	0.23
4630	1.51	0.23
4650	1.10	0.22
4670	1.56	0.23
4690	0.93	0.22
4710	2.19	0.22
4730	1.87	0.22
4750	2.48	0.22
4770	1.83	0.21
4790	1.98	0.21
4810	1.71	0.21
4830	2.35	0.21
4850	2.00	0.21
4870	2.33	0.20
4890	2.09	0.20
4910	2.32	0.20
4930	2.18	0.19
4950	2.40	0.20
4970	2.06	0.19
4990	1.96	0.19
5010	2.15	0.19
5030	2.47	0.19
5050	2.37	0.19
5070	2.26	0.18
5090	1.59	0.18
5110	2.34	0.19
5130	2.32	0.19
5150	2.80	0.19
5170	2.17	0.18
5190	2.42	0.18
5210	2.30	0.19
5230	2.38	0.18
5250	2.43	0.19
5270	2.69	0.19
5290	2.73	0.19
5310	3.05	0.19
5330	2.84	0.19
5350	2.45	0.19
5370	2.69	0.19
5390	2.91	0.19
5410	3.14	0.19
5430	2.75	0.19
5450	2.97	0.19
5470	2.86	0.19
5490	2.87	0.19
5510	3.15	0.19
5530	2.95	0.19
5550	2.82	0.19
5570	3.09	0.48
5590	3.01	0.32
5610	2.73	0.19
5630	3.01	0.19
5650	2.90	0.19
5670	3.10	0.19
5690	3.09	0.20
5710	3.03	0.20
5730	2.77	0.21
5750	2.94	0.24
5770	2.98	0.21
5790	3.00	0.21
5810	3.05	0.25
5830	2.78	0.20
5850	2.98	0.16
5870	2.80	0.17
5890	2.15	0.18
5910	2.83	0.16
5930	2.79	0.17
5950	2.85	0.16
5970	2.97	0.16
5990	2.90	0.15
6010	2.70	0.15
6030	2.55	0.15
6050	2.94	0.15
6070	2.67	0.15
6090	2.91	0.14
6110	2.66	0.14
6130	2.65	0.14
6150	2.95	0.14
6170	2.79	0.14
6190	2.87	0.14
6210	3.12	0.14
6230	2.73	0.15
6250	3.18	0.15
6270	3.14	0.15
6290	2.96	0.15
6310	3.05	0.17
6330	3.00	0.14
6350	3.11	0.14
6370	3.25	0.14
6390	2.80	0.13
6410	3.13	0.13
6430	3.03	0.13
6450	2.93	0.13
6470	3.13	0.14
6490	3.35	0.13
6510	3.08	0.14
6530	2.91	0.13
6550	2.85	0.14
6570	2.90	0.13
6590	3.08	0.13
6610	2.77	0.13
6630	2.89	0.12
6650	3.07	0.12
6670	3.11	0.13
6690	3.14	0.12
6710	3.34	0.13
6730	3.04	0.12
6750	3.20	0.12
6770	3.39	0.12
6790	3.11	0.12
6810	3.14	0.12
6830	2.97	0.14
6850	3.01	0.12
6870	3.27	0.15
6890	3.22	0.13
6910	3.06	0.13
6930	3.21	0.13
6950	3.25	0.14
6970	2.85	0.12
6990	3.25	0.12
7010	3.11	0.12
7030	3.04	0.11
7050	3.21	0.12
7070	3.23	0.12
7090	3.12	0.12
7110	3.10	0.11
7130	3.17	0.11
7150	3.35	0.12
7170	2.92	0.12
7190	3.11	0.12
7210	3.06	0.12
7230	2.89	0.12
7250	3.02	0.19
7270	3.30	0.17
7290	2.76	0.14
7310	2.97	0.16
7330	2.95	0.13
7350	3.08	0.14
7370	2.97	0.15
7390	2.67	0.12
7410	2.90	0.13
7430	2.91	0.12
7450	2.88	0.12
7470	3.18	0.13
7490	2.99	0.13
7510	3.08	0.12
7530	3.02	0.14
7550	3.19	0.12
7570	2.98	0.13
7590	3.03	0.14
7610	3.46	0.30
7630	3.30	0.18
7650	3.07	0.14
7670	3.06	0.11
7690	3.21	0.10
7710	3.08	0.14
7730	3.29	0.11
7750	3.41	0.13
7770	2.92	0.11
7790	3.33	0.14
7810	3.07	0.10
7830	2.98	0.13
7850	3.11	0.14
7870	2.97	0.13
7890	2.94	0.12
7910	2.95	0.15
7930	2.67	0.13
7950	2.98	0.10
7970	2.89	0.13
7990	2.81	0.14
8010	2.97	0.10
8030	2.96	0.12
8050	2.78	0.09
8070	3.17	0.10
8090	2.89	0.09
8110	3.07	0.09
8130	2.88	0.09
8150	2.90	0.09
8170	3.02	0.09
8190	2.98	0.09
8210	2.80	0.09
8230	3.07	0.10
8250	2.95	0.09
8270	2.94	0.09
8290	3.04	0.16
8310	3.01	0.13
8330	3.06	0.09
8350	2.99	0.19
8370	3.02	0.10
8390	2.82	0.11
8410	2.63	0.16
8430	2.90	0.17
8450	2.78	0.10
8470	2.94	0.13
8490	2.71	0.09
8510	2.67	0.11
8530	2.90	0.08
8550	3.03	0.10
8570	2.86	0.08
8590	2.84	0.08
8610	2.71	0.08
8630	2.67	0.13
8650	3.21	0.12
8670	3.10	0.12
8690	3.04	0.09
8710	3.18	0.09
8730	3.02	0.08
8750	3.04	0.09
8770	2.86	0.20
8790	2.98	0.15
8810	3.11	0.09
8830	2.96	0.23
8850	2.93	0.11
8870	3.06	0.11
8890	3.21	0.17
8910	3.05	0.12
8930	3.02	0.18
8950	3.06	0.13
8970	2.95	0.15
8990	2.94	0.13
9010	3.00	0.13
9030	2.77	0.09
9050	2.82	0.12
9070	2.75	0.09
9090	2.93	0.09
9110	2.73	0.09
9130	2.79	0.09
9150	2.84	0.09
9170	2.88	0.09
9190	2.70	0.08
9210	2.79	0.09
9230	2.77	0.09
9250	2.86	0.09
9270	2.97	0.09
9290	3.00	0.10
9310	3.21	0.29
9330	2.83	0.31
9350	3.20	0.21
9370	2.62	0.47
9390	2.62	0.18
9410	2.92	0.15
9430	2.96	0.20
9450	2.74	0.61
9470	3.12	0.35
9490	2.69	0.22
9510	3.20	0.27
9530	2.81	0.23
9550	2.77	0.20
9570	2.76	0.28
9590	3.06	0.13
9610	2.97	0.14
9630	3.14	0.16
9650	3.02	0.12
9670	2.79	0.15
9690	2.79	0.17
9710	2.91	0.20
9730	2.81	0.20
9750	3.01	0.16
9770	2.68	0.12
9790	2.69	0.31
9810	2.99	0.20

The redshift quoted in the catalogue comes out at 0.181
